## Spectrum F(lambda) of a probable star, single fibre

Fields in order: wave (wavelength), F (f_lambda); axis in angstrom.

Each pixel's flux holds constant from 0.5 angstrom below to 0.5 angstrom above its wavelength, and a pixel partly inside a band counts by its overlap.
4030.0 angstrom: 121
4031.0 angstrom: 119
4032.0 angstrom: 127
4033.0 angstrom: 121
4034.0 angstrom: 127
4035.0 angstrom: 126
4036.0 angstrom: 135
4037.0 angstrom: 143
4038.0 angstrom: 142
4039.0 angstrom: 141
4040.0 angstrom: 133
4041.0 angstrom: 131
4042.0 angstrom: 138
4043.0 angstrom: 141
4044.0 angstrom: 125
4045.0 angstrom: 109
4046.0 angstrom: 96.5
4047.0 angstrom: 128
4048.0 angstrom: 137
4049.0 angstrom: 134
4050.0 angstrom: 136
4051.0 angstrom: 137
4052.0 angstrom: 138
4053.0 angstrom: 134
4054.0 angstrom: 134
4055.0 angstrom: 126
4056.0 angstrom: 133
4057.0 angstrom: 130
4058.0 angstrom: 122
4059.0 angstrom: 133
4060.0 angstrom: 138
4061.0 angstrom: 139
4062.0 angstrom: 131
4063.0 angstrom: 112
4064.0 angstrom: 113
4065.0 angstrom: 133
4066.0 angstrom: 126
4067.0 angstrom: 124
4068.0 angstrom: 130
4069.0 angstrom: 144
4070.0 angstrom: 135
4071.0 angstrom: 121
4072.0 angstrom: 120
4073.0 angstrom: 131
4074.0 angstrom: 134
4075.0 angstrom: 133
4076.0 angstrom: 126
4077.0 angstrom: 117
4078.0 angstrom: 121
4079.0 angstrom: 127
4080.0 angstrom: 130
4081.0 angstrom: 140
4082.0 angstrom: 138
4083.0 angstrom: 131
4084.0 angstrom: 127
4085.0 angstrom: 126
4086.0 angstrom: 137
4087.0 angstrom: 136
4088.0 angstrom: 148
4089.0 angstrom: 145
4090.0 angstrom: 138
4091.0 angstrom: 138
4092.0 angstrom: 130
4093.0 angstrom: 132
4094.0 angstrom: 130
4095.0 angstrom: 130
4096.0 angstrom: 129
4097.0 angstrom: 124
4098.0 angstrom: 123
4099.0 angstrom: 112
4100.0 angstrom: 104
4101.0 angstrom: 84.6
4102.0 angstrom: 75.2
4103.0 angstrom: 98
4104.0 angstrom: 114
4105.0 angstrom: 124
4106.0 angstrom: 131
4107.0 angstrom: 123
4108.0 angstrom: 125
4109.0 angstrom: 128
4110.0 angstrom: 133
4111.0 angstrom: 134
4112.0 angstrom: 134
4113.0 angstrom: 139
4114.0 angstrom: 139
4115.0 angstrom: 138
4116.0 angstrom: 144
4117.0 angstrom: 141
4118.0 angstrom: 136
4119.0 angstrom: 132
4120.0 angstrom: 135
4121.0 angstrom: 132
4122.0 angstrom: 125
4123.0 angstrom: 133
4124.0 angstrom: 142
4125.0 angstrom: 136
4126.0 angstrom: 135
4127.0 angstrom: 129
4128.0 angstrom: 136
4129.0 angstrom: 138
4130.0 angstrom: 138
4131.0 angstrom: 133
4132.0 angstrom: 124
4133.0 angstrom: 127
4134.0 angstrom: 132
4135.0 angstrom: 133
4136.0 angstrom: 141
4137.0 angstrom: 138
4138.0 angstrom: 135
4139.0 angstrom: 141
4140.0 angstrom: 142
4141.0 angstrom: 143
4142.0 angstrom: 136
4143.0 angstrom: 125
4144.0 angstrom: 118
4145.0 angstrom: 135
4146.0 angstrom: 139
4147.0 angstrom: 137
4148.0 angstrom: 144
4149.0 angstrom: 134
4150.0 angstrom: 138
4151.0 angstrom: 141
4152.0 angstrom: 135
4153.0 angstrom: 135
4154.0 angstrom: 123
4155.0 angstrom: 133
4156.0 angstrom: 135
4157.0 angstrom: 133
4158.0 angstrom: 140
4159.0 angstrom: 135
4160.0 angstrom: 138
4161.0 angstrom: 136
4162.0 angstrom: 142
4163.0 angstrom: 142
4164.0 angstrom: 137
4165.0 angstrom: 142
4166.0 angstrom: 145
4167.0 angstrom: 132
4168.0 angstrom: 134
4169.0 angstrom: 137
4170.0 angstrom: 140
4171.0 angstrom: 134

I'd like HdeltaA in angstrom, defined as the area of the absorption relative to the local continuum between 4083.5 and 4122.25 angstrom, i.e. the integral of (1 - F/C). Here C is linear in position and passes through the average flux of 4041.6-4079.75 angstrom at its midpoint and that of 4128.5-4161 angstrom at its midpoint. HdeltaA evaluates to 1.2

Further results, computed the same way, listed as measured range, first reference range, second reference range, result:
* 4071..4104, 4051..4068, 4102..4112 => -0.11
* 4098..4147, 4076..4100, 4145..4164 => 1.54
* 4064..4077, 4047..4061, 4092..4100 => 0.12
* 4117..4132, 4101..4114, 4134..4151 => -0.69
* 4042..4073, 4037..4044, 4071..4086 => 1.04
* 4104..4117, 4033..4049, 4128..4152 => 0.14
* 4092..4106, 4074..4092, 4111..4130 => 1.99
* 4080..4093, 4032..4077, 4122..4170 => -0.39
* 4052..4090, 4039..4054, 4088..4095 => 0.80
